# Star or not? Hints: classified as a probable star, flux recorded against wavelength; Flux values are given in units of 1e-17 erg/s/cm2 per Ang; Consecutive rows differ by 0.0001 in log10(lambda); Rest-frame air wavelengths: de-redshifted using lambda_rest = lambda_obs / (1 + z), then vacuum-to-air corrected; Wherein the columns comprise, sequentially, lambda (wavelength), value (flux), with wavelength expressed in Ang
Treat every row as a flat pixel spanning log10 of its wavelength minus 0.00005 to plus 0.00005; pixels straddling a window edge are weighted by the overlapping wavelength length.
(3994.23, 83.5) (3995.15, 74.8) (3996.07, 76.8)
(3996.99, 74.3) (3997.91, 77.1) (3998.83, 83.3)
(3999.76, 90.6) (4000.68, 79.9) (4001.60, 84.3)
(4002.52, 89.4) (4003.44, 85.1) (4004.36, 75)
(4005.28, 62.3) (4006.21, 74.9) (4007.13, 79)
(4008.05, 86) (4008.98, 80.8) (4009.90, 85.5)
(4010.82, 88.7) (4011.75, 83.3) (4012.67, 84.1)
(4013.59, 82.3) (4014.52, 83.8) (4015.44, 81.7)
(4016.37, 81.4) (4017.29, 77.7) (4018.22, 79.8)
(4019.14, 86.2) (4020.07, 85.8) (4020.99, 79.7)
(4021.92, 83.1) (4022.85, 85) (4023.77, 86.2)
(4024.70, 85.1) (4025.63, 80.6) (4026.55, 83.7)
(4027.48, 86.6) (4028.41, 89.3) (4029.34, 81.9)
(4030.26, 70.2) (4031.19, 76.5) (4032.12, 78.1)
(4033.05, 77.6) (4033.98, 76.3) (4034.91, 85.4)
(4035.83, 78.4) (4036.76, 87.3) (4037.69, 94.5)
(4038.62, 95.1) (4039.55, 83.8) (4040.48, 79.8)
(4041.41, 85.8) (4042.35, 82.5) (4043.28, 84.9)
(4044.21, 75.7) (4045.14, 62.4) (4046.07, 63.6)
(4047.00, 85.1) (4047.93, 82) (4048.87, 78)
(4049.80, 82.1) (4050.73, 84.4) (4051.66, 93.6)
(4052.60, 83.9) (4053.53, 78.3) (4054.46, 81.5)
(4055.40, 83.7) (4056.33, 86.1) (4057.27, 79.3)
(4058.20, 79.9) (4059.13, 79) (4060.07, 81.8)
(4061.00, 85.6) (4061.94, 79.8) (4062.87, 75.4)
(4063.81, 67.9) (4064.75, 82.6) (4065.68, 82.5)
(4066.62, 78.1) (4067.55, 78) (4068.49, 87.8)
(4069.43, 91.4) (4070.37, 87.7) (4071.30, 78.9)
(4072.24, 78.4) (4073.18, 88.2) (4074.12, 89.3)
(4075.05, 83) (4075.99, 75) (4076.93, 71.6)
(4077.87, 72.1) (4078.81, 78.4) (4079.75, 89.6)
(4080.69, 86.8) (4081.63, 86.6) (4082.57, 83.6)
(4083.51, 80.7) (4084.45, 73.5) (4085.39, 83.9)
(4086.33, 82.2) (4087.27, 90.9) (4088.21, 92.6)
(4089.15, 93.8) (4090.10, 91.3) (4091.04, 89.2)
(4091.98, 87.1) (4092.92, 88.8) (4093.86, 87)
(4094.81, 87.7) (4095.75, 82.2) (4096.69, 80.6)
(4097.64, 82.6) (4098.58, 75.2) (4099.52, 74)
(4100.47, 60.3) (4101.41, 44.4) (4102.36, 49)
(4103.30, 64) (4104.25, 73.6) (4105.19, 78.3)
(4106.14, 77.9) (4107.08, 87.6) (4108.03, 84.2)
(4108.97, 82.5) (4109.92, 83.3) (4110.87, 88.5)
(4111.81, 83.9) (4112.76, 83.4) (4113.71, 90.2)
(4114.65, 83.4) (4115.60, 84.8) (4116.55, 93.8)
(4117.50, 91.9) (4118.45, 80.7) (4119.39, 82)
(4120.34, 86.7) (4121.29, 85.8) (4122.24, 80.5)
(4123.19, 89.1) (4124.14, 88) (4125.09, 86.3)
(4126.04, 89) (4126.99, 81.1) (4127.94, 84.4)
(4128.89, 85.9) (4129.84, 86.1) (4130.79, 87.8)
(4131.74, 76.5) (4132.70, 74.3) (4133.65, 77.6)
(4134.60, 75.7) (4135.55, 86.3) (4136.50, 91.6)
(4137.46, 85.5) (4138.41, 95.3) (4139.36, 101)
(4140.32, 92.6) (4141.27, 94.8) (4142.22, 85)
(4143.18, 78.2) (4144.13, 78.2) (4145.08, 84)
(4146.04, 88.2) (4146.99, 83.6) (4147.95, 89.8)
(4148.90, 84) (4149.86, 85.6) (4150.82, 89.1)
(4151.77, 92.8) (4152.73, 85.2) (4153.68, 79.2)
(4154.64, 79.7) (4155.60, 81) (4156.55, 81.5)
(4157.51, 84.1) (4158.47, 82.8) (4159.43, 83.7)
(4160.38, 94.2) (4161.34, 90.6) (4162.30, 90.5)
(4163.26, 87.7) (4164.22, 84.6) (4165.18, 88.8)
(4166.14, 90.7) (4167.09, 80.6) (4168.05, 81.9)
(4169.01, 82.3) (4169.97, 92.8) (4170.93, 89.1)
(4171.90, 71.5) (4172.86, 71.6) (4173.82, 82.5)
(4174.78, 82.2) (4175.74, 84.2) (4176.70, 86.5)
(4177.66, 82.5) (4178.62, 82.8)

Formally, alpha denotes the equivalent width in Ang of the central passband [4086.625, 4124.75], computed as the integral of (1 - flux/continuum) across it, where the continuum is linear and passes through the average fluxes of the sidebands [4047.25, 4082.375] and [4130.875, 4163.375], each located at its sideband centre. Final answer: 0.8 Ang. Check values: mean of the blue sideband 81.9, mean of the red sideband 85.6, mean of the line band 82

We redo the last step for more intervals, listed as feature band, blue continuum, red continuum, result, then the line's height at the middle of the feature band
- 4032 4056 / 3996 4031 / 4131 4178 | 0.2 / 82.5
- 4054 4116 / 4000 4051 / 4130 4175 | 1.6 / 83.2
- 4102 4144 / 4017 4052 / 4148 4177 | 0.0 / 83.9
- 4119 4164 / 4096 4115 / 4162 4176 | -2.7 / 80.7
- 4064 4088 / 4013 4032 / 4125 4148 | 0.4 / 83.8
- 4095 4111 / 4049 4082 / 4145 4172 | 1.7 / 83.4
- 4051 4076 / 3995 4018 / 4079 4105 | -0.6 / 80.3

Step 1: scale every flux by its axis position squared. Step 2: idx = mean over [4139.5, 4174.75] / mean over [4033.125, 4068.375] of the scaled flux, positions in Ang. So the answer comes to 1.1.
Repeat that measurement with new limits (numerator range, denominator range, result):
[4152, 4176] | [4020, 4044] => 1.08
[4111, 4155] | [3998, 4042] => 1.10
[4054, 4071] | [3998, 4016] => 1.02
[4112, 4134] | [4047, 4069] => 1.07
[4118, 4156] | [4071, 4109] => 1.09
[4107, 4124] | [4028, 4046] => 1.10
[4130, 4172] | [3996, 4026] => 1.12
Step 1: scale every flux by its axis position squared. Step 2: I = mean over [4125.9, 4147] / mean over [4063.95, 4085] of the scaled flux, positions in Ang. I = 1.08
